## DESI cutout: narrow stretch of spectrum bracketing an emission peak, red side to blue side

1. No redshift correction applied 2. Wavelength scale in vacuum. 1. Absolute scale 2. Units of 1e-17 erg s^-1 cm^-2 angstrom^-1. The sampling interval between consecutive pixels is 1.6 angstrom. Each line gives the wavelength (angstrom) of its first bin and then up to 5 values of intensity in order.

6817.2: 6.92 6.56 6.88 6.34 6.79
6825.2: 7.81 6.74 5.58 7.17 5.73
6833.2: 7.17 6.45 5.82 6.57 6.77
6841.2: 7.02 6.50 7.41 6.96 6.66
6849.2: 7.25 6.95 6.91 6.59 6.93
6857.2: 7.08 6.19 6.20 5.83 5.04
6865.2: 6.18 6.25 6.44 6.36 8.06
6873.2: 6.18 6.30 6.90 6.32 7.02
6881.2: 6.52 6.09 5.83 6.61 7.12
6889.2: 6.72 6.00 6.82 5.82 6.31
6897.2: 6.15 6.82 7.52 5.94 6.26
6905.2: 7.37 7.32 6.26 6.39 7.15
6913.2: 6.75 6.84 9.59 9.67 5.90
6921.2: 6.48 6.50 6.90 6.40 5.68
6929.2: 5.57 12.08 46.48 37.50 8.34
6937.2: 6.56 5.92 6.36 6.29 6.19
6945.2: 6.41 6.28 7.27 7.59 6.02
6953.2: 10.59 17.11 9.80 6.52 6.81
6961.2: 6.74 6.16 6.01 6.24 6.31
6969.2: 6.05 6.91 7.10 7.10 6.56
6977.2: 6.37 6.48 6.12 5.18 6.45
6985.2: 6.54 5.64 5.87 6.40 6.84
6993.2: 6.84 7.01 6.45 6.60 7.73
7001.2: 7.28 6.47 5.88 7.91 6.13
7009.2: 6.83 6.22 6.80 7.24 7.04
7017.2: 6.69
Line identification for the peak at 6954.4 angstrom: [N II] 6583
